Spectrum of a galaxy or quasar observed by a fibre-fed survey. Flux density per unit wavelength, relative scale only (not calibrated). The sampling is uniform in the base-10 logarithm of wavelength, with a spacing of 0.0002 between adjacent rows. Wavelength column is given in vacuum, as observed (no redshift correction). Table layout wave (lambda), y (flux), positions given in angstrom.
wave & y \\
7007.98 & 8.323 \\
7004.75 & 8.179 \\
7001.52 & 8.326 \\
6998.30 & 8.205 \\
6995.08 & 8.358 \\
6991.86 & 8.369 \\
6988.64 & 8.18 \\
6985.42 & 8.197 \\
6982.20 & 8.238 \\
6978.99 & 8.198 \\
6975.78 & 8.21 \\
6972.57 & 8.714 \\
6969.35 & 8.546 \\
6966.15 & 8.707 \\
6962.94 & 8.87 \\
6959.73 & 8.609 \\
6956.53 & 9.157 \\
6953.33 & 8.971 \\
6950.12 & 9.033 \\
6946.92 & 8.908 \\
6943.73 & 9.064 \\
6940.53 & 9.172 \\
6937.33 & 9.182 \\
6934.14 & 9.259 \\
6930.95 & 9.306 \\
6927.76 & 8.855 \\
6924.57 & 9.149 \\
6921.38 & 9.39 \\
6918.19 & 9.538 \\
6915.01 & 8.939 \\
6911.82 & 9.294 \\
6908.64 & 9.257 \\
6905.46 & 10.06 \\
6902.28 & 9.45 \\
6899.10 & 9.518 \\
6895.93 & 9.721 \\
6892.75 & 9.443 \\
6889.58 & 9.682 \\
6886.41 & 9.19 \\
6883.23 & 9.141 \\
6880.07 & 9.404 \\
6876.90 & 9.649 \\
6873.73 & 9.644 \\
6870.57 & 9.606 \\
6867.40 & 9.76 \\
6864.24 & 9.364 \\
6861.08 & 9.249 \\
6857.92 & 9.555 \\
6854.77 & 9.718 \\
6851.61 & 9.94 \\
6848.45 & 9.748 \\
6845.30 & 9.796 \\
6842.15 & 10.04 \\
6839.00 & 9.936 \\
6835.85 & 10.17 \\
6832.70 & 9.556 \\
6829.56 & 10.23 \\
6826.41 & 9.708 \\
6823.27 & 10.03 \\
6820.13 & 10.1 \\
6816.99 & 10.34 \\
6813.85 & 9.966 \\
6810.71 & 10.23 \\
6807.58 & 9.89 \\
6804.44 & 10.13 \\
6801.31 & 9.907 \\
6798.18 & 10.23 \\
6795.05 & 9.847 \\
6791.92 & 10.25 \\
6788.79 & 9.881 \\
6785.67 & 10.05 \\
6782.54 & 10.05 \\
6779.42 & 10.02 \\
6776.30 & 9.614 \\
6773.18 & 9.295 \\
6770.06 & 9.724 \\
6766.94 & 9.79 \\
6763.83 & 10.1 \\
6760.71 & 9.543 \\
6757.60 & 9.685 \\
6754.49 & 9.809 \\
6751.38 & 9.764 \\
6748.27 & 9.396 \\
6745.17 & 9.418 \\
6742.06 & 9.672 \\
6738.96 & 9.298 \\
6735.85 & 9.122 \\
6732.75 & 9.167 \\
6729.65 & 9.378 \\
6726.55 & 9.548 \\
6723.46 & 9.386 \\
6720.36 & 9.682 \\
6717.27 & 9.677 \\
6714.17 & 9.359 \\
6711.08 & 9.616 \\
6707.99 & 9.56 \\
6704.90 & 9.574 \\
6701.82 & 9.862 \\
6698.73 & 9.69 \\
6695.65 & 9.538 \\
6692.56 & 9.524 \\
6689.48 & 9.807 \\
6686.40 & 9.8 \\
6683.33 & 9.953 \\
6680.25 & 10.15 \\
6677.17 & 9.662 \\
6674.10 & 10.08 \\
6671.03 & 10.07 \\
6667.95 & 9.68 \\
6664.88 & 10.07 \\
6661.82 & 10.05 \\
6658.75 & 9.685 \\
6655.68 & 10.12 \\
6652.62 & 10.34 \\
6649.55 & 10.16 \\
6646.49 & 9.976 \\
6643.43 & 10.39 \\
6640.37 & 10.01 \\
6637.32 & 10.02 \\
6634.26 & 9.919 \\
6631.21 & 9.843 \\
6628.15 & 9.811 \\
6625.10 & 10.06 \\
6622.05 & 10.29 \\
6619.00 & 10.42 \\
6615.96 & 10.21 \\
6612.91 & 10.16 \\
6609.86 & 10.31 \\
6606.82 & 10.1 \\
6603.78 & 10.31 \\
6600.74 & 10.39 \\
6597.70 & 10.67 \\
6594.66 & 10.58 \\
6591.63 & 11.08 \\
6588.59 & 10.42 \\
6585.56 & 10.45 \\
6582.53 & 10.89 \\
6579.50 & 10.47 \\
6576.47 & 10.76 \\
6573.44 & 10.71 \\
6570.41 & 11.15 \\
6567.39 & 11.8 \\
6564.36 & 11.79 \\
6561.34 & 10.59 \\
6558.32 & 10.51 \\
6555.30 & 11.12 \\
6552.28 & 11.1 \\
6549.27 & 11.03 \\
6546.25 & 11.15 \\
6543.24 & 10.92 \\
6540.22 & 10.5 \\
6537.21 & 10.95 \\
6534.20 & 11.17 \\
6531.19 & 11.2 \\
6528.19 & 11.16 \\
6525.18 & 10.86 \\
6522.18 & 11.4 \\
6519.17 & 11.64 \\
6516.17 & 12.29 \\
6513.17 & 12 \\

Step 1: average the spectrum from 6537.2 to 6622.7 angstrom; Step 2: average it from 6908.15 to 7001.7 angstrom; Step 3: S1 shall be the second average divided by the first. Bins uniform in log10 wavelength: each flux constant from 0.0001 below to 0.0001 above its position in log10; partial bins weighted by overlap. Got 0.82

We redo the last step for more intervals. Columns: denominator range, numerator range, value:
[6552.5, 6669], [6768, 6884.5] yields 0.94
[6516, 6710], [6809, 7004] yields 0.89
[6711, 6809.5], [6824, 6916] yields 0.99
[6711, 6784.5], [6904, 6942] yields 0.97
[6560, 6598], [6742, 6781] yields 0.89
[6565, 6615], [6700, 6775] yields 0.90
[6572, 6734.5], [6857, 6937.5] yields 0.94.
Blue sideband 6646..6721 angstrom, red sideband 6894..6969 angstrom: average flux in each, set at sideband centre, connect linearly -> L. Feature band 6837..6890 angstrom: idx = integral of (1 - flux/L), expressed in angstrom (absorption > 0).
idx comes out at -1.5 angstrom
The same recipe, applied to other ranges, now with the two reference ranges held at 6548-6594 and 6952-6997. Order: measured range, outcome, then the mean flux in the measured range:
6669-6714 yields 1.94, 9.76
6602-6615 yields 0.57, 10.2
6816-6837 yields -1.36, 10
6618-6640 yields 1.11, 10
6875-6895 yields -0.84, 9.43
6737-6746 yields 0.41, 9.44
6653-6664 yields 0.42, 10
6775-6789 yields -0.39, 9.94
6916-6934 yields -0.87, 9.24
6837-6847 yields -0.67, 9.94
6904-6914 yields -0.66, 9.49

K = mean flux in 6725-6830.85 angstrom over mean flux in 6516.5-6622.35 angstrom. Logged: 0.9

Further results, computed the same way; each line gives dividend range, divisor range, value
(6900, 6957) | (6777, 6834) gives 0.92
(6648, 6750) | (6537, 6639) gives 0.92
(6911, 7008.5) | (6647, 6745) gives 0.90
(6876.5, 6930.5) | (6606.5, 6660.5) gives 0.93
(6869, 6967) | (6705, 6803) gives 0.96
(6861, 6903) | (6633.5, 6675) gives 0.95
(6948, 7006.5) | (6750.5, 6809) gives 0.86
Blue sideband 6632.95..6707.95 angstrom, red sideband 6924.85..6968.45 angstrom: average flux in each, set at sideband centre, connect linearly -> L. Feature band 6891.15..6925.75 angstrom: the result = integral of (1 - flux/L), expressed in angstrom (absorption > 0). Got -1.2 angstrom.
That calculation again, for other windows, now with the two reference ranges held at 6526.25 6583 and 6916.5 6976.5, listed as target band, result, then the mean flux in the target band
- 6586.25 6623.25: 1.1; 10.4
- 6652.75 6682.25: 1.3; 9.97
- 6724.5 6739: 1.1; 9.31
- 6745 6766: 0.6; 9.7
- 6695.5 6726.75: 1.8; 9.6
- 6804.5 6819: -0.6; 10.1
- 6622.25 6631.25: 0.6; 9.97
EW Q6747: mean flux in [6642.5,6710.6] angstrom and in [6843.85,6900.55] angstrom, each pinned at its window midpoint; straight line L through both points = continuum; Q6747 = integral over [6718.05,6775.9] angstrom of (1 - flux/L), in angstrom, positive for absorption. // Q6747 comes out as 1.3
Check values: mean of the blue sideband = 9.89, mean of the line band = 9.55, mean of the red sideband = 9.56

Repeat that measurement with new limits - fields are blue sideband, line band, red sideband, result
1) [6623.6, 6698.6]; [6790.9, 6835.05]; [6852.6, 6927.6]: -1.88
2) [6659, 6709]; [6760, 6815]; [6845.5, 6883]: -1.33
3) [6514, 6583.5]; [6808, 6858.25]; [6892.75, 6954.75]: -1.22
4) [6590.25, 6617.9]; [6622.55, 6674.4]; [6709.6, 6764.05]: 0.51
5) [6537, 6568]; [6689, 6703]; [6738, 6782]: 0.58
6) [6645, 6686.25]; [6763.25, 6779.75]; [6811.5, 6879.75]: 0.28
